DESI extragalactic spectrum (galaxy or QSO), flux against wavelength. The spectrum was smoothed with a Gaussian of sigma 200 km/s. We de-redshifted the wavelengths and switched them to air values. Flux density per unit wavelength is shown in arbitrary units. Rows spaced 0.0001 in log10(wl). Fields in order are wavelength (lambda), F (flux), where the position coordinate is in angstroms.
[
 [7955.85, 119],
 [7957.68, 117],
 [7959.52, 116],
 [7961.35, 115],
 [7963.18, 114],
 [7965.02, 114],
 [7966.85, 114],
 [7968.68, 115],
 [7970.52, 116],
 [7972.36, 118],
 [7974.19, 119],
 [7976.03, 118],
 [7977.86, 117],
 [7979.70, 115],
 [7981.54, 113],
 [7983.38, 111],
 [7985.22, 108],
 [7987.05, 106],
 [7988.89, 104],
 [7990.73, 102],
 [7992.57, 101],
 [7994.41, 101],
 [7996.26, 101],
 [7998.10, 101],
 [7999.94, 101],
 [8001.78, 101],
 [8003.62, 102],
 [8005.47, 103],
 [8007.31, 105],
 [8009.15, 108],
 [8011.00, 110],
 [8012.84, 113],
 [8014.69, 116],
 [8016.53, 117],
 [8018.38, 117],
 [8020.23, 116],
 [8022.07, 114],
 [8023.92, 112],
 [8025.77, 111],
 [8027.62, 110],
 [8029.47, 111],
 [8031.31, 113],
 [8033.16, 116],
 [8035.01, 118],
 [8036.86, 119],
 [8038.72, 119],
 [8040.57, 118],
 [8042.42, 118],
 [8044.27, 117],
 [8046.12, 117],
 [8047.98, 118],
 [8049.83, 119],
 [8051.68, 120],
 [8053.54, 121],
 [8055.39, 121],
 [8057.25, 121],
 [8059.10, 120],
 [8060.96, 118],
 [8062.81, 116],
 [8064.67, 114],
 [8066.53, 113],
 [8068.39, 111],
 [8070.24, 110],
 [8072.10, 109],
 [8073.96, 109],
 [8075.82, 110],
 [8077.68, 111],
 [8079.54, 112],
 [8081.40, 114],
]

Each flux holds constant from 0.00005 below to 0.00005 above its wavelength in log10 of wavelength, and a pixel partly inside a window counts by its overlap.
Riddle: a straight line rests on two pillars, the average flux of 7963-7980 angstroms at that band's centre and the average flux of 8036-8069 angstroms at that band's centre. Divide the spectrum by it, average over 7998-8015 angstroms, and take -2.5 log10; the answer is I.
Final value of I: 0.107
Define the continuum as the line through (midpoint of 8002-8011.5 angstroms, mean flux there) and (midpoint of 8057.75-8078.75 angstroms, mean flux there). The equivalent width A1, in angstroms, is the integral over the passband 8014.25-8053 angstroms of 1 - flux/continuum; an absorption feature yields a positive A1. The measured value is -2.7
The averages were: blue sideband 105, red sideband 113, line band 116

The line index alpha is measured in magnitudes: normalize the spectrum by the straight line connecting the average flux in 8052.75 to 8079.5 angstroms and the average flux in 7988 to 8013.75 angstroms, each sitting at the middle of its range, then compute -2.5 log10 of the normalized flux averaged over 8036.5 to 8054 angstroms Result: -0.070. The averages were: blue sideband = 104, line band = 118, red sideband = 114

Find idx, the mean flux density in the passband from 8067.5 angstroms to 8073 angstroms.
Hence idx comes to 110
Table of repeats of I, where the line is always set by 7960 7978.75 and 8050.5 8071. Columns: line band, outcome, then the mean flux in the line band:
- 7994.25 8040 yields 0.06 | 110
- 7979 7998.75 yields 0.10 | 106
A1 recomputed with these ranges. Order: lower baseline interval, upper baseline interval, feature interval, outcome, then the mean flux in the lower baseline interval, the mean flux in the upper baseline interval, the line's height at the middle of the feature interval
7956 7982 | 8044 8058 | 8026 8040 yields 0.4 angstroms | 116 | 119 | 119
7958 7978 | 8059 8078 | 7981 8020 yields 2.7 angstroms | 116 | 113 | 115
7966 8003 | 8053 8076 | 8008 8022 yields -0.3 angstroms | 109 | 115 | 111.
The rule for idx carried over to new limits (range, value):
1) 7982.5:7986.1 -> 109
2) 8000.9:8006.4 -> 102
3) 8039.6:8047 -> 118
